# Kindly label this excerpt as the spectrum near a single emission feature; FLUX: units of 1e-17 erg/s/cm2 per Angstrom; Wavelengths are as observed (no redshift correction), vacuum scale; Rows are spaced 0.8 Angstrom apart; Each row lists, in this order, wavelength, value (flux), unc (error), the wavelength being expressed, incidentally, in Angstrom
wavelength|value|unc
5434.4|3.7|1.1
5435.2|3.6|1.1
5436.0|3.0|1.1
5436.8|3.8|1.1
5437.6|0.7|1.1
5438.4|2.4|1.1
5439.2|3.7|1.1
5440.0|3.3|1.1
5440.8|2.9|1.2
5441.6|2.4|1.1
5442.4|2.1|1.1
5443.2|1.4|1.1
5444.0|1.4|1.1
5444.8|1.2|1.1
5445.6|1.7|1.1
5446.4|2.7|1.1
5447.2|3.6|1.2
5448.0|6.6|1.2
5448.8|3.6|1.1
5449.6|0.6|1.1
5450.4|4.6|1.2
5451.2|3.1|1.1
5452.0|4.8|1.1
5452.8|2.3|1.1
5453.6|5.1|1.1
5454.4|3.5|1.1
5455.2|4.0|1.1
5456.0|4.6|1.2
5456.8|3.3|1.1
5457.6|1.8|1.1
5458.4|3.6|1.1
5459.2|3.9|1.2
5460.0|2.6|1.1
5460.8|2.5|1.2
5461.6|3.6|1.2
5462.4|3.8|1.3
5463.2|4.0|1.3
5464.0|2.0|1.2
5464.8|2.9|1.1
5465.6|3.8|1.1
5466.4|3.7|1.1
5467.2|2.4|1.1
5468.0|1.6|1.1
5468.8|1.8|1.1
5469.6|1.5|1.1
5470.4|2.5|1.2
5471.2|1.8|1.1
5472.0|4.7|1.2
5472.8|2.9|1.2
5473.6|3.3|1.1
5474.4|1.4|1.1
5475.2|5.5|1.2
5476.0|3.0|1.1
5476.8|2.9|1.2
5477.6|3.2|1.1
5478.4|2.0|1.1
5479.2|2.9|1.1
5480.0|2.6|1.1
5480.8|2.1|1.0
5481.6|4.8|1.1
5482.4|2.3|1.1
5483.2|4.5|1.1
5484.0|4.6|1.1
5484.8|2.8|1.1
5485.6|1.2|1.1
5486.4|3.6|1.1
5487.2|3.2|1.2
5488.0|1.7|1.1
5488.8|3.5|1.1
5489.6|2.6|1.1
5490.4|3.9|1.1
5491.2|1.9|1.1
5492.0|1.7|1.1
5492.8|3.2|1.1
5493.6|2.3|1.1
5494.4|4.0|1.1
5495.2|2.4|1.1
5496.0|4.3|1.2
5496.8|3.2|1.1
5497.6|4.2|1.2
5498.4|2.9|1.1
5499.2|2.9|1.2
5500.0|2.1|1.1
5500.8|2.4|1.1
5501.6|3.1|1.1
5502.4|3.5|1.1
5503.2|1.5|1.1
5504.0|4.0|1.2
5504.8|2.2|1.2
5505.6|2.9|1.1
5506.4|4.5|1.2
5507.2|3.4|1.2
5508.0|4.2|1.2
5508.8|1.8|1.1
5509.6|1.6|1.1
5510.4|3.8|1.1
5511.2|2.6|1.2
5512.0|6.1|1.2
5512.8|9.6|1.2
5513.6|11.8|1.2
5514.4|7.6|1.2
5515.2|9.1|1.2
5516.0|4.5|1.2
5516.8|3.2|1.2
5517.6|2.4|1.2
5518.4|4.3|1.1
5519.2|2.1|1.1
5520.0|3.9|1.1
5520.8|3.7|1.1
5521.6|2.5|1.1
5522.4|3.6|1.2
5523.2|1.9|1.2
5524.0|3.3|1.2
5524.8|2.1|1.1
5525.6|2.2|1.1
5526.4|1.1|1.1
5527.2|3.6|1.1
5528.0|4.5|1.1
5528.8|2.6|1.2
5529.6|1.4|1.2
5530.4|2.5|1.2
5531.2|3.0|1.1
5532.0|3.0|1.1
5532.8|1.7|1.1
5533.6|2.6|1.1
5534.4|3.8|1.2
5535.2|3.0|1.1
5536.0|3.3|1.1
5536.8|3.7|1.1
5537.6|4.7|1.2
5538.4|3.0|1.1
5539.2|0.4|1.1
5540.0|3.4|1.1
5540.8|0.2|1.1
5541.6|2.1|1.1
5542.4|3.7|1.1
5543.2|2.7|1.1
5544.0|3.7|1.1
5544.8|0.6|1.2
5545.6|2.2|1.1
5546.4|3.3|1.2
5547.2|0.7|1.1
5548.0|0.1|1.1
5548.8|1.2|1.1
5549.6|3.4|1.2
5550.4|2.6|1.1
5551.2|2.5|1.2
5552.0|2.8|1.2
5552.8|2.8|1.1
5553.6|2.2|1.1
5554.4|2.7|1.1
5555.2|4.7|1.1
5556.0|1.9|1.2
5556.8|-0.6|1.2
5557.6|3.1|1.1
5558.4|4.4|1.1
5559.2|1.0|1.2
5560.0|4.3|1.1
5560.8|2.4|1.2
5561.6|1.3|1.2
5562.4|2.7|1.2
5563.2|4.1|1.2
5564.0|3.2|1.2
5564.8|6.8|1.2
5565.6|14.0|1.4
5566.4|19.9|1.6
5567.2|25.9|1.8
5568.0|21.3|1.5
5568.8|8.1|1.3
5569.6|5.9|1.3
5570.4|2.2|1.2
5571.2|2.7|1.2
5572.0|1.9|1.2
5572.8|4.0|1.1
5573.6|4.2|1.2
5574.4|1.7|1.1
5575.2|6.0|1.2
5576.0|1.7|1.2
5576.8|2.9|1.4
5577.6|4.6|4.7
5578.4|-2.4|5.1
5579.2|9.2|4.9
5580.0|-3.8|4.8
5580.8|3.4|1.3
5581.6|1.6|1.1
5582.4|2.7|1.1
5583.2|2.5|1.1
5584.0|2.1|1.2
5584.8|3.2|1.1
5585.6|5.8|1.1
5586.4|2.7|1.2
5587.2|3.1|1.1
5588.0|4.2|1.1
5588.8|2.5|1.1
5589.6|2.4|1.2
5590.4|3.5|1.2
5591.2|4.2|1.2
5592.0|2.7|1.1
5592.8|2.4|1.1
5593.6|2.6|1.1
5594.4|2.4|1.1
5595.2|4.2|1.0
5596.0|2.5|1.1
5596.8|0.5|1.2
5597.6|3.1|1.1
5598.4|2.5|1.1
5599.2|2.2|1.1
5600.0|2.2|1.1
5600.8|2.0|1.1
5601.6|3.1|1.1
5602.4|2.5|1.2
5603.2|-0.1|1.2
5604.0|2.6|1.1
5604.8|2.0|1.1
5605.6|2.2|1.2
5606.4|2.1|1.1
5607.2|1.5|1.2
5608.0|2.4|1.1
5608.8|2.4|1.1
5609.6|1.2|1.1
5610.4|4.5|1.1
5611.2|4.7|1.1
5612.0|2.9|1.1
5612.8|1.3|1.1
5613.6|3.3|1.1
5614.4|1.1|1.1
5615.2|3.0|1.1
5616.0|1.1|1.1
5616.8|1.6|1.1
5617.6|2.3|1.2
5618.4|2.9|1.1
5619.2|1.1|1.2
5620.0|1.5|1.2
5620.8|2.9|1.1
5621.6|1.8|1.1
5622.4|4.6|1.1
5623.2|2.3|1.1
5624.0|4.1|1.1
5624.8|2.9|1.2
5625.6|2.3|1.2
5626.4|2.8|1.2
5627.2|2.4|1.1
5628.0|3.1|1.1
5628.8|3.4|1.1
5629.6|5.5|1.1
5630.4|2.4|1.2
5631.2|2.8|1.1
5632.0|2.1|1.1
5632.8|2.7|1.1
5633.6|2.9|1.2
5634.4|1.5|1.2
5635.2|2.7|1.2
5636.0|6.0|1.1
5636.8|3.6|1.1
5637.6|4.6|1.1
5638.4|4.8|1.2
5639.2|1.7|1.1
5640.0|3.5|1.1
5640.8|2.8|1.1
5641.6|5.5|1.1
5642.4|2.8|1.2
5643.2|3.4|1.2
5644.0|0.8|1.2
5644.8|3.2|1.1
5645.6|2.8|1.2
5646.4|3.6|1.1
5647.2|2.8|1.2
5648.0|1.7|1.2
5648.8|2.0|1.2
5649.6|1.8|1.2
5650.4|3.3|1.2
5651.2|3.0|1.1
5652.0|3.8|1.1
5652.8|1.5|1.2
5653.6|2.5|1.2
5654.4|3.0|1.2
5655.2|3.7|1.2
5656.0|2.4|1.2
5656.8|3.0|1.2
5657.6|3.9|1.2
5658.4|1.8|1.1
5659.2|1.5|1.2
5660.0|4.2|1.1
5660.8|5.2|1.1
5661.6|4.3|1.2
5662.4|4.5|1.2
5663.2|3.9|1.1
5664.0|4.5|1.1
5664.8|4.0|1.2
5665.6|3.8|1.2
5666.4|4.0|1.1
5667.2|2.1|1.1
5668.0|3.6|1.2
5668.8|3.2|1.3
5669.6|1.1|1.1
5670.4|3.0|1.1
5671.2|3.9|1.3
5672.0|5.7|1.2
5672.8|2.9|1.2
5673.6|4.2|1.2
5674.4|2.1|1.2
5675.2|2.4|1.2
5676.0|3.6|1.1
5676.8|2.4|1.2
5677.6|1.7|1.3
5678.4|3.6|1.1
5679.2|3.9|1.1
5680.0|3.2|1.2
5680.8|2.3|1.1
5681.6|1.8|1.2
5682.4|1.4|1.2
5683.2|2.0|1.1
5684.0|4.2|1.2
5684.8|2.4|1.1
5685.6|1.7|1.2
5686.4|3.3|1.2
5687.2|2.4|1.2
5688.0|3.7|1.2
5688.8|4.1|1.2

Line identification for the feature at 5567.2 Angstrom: [O III]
